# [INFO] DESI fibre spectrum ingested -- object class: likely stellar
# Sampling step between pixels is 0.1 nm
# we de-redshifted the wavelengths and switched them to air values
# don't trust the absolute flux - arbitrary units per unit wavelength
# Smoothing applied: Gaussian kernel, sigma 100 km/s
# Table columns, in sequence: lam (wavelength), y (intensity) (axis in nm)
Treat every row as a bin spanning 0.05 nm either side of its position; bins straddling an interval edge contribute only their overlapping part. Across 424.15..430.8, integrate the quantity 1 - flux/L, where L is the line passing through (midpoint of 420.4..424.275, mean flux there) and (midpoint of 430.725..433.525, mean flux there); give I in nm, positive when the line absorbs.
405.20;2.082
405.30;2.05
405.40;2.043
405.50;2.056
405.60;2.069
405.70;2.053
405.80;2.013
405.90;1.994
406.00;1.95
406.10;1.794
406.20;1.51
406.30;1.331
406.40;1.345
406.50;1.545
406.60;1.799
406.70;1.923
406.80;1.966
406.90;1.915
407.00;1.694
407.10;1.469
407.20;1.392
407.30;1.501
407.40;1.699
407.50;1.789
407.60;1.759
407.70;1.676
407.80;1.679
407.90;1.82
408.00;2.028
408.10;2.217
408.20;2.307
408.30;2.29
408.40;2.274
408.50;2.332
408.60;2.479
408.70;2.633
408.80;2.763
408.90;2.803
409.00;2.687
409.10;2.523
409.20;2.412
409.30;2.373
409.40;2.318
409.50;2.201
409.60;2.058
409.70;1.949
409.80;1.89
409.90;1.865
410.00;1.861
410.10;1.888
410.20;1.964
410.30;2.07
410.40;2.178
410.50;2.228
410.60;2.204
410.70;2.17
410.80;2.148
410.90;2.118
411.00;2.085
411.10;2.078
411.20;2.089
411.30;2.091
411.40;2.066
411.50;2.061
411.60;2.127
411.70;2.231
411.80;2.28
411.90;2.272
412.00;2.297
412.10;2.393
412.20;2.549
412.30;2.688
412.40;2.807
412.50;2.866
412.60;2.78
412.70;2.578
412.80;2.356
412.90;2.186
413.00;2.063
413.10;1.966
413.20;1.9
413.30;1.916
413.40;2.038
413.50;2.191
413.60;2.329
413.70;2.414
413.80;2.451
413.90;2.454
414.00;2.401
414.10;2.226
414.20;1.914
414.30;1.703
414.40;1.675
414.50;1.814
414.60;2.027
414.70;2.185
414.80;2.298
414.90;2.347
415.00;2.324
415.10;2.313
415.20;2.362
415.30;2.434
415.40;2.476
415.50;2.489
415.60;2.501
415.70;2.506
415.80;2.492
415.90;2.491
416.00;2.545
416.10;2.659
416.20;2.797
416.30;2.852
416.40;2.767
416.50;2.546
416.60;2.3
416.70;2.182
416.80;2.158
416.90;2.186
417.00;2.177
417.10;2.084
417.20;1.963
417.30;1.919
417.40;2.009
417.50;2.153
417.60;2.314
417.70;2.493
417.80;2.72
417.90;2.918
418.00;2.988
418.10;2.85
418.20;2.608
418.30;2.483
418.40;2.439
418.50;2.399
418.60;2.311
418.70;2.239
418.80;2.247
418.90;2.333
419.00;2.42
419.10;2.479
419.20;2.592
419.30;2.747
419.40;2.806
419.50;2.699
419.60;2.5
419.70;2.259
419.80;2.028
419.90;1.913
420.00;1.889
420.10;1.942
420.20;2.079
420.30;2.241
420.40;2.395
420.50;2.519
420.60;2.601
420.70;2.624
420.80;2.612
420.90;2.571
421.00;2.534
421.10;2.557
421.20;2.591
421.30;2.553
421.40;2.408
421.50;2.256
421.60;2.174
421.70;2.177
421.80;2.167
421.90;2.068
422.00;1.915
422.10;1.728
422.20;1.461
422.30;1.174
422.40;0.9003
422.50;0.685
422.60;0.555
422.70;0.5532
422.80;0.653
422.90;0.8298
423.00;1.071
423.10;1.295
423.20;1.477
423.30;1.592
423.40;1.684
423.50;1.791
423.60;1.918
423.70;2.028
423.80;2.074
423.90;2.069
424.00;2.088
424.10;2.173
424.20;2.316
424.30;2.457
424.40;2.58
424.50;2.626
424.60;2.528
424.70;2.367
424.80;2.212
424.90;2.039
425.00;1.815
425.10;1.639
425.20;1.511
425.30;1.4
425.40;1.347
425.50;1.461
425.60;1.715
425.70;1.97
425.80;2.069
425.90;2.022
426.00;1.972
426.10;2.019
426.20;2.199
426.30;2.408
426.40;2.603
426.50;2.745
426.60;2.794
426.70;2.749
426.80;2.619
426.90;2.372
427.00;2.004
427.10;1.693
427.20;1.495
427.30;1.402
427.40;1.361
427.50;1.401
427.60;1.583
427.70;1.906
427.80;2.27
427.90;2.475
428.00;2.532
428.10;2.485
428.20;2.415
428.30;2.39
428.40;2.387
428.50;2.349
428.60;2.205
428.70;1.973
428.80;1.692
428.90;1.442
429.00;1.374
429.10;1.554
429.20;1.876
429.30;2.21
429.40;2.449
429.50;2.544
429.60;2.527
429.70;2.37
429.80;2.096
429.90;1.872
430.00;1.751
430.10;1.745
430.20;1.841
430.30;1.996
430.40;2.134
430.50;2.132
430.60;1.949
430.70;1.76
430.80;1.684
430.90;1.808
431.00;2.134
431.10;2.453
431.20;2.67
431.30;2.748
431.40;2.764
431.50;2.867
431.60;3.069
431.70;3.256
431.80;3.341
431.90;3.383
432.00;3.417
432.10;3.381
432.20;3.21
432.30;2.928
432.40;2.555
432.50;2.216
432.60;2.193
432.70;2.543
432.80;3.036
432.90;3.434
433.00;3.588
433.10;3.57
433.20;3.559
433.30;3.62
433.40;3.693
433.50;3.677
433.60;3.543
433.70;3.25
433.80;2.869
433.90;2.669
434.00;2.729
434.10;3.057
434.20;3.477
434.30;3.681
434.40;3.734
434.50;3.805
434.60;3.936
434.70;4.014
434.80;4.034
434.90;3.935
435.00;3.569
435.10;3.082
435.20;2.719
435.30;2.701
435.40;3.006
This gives 0.96 nm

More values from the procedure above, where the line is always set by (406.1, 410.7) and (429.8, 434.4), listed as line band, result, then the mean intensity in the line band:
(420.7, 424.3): 0.957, 1.81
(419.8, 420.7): 0.071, 2.21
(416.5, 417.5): 0.070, 2.13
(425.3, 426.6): 0.271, 2.05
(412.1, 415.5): -0.142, 2.28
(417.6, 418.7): -0.122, 2.59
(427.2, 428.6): 0.314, 2.06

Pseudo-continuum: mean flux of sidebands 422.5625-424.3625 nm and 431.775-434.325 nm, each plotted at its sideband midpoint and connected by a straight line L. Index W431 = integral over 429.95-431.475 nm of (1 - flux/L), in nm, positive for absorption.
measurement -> 0.37 nm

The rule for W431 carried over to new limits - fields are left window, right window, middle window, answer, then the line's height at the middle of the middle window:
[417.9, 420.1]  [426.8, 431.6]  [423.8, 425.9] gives 0.20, 2.23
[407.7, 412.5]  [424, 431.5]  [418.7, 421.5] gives -0.33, 2.15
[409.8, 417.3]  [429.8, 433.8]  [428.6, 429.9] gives 0.32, 2.67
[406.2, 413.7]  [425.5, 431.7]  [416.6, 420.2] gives -0.38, 2.13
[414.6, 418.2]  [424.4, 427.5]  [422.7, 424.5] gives 0.31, 2.13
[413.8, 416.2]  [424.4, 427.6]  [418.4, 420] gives -0.14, 2.19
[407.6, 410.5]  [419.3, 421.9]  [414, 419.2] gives -0.12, 2.3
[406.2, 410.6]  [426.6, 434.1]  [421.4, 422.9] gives 0.53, 2.29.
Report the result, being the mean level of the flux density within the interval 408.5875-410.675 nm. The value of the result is 2.25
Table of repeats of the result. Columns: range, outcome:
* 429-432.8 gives 2.41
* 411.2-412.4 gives 2.29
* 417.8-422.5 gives 2.3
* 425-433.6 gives 2.33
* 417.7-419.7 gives 2.56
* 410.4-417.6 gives 2.28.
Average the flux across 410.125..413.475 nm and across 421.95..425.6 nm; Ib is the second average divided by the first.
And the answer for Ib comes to 0.75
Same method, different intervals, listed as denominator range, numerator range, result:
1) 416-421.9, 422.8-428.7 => 0.83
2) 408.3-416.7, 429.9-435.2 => 1.28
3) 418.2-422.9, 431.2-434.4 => 1.49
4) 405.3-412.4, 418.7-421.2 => 1.16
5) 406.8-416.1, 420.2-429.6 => 0.91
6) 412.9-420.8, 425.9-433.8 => 1.04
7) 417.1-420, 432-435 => 1.38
